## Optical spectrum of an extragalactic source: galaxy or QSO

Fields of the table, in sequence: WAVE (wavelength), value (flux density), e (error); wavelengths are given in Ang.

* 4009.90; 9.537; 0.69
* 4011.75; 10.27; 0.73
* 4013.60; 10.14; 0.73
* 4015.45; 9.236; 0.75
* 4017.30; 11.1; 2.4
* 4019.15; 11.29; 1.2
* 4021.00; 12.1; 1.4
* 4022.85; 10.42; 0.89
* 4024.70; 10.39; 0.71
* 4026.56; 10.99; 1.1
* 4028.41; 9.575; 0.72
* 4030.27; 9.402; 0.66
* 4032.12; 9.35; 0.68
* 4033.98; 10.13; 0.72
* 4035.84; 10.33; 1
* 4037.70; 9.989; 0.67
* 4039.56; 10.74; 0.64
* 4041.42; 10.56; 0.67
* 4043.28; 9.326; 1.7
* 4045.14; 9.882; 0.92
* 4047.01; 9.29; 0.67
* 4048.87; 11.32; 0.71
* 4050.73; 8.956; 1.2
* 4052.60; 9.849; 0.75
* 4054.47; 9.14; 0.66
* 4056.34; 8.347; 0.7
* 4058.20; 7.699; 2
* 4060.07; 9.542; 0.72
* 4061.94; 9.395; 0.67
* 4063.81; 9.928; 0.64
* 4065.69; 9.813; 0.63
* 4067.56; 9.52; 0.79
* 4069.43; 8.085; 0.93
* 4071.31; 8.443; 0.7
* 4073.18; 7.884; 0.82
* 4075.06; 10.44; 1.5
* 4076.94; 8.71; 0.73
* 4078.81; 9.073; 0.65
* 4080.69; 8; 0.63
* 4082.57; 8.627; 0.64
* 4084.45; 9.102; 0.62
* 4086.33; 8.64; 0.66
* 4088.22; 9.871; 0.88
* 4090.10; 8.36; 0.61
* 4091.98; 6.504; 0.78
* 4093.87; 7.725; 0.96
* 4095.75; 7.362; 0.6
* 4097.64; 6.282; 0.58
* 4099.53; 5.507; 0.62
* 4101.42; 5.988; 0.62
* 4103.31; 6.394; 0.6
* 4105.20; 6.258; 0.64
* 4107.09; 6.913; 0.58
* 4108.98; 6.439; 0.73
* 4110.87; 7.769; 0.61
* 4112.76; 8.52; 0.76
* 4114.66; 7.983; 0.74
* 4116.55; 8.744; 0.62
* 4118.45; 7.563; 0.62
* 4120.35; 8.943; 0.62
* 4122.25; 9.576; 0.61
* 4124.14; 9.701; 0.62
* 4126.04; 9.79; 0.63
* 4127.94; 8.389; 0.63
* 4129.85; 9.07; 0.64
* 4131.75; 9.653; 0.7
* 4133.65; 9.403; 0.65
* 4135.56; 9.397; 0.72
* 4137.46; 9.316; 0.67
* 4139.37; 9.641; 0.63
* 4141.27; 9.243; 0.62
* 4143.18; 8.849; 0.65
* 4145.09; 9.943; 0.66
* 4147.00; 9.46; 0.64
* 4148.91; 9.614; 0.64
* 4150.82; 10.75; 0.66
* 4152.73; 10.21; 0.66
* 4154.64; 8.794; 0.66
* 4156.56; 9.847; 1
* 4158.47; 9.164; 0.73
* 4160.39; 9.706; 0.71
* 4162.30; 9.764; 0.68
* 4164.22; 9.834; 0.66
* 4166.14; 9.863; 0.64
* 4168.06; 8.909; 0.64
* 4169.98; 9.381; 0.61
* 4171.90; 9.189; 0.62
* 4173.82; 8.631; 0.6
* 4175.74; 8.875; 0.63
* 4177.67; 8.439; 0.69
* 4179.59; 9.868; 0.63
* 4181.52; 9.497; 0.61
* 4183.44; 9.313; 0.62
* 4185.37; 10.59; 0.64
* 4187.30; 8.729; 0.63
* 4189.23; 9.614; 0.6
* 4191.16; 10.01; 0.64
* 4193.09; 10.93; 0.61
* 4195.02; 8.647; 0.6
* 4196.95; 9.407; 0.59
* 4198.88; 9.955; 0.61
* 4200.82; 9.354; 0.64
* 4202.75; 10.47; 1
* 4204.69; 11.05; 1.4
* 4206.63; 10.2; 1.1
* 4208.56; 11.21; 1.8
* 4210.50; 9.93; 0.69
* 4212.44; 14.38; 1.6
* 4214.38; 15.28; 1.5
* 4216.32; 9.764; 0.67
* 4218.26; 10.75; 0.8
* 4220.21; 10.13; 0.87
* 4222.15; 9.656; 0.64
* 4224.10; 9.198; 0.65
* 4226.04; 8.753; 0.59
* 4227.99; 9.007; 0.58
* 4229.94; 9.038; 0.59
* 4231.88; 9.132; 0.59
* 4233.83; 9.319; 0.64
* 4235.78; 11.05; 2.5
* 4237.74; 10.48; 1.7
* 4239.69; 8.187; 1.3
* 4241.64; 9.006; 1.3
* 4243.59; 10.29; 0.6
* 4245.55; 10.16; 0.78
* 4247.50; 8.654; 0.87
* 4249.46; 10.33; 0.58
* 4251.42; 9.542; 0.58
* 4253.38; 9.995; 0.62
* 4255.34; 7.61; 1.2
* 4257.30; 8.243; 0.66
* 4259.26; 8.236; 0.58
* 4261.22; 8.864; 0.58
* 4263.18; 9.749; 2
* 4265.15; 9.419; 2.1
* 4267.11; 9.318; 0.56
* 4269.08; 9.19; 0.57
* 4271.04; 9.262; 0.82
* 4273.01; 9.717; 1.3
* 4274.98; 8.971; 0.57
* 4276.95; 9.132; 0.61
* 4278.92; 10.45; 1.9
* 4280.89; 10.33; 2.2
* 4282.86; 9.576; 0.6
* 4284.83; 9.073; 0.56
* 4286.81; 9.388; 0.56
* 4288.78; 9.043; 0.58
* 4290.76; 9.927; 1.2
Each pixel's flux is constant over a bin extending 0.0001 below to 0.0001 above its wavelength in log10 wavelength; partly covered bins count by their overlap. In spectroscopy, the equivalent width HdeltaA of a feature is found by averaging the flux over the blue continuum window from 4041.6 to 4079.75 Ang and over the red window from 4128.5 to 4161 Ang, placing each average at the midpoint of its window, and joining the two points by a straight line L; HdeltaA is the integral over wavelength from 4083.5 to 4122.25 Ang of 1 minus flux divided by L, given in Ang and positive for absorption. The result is 7.4 Ang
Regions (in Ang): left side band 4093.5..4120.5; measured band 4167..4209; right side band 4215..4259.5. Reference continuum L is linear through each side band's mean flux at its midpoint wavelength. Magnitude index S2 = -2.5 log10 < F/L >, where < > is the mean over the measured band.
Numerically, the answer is -0.122 mag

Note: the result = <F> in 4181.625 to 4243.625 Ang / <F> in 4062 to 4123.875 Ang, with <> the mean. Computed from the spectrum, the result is 1.2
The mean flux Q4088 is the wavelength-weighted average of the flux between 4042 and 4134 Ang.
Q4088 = 8.52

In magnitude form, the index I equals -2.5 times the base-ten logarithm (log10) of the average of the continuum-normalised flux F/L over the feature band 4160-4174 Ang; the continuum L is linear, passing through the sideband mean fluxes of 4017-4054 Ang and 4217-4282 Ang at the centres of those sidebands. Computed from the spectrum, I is 0.03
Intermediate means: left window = 10.2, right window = 9.43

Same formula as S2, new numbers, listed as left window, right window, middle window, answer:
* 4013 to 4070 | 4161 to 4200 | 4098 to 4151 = 0.14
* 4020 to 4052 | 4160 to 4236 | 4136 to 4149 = 0.06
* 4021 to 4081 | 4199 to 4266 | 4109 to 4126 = 0.14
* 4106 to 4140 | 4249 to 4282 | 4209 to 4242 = -0.12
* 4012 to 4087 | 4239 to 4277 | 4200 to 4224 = -0.18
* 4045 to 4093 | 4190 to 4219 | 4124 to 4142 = 0.05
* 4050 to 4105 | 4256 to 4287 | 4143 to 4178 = -0.08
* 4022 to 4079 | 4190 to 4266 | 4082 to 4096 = 0.16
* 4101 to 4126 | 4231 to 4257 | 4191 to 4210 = -0.13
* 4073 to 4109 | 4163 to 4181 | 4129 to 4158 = -0.10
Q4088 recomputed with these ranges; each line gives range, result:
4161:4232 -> 9.92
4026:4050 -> 10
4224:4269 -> 9.29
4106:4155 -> 8.99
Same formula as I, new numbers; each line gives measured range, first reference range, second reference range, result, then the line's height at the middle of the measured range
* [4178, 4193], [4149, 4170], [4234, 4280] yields -0.010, 9.59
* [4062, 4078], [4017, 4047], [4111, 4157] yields 0.090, 9.9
